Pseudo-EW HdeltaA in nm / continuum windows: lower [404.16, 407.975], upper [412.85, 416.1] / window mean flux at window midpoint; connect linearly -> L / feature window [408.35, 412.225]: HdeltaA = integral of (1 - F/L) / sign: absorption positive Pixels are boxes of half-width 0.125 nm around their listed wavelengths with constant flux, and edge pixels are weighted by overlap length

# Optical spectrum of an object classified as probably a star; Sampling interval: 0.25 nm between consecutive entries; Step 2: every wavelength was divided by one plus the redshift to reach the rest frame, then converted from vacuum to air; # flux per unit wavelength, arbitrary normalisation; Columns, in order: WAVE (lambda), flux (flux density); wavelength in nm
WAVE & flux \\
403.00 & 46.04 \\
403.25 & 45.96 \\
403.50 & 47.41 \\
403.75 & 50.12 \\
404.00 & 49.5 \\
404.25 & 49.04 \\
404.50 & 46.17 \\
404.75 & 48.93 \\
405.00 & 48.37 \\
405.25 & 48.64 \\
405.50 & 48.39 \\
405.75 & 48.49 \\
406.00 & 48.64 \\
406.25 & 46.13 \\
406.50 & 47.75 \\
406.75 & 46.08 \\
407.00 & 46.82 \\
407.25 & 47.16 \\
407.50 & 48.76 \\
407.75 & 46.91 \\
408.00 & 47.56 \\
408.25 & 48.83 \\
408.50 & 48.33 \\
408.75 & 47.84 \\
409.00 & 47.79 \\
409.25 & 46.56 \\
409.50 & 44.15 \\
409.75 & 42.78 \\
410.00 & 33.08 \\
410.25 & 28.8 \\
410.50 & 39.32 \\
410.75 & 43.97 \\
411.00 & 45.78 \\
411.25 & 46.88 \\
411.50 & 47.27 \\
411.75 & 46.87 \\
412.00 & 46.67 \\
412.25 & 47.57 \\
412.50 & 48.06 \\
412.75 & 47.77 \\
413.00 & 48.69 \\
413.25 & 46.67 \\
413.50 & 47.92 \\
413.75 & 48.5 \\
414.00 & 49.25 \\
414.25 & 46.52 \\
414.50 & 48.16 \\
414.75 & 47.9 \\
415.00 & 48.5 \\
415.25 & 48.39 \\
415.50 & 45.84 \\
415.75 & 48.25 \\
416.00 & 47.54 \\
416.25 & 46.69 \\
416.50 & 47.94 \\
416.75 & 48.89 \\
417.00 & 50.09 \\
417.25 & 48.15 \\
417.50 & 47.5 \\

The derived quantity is 0.32 nm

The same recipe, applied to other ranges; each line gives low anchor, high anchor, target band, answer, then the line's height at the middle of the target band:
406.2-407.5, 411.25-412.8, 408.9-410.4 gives 0.22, 47.2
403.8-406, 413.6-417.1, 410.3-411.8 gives 0.13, 48.2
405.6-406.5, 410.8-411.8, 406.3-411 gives 0.25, 47.1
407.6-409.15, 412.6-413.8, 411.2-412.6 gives 0.02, 47.9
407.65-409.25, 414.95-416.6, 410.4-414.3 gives 0.07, 47.7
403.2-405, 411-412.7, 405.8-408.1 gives 0.02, 47.9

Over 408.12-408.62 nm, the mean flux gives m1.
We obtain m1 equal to 48.6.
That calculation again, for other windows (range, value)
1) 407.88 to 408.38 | 48.2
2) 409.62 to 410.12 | 38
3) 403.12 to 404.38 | 48.4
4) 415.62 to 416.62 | 47.6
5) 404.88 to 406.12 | 48.5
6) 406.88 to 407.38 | 47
